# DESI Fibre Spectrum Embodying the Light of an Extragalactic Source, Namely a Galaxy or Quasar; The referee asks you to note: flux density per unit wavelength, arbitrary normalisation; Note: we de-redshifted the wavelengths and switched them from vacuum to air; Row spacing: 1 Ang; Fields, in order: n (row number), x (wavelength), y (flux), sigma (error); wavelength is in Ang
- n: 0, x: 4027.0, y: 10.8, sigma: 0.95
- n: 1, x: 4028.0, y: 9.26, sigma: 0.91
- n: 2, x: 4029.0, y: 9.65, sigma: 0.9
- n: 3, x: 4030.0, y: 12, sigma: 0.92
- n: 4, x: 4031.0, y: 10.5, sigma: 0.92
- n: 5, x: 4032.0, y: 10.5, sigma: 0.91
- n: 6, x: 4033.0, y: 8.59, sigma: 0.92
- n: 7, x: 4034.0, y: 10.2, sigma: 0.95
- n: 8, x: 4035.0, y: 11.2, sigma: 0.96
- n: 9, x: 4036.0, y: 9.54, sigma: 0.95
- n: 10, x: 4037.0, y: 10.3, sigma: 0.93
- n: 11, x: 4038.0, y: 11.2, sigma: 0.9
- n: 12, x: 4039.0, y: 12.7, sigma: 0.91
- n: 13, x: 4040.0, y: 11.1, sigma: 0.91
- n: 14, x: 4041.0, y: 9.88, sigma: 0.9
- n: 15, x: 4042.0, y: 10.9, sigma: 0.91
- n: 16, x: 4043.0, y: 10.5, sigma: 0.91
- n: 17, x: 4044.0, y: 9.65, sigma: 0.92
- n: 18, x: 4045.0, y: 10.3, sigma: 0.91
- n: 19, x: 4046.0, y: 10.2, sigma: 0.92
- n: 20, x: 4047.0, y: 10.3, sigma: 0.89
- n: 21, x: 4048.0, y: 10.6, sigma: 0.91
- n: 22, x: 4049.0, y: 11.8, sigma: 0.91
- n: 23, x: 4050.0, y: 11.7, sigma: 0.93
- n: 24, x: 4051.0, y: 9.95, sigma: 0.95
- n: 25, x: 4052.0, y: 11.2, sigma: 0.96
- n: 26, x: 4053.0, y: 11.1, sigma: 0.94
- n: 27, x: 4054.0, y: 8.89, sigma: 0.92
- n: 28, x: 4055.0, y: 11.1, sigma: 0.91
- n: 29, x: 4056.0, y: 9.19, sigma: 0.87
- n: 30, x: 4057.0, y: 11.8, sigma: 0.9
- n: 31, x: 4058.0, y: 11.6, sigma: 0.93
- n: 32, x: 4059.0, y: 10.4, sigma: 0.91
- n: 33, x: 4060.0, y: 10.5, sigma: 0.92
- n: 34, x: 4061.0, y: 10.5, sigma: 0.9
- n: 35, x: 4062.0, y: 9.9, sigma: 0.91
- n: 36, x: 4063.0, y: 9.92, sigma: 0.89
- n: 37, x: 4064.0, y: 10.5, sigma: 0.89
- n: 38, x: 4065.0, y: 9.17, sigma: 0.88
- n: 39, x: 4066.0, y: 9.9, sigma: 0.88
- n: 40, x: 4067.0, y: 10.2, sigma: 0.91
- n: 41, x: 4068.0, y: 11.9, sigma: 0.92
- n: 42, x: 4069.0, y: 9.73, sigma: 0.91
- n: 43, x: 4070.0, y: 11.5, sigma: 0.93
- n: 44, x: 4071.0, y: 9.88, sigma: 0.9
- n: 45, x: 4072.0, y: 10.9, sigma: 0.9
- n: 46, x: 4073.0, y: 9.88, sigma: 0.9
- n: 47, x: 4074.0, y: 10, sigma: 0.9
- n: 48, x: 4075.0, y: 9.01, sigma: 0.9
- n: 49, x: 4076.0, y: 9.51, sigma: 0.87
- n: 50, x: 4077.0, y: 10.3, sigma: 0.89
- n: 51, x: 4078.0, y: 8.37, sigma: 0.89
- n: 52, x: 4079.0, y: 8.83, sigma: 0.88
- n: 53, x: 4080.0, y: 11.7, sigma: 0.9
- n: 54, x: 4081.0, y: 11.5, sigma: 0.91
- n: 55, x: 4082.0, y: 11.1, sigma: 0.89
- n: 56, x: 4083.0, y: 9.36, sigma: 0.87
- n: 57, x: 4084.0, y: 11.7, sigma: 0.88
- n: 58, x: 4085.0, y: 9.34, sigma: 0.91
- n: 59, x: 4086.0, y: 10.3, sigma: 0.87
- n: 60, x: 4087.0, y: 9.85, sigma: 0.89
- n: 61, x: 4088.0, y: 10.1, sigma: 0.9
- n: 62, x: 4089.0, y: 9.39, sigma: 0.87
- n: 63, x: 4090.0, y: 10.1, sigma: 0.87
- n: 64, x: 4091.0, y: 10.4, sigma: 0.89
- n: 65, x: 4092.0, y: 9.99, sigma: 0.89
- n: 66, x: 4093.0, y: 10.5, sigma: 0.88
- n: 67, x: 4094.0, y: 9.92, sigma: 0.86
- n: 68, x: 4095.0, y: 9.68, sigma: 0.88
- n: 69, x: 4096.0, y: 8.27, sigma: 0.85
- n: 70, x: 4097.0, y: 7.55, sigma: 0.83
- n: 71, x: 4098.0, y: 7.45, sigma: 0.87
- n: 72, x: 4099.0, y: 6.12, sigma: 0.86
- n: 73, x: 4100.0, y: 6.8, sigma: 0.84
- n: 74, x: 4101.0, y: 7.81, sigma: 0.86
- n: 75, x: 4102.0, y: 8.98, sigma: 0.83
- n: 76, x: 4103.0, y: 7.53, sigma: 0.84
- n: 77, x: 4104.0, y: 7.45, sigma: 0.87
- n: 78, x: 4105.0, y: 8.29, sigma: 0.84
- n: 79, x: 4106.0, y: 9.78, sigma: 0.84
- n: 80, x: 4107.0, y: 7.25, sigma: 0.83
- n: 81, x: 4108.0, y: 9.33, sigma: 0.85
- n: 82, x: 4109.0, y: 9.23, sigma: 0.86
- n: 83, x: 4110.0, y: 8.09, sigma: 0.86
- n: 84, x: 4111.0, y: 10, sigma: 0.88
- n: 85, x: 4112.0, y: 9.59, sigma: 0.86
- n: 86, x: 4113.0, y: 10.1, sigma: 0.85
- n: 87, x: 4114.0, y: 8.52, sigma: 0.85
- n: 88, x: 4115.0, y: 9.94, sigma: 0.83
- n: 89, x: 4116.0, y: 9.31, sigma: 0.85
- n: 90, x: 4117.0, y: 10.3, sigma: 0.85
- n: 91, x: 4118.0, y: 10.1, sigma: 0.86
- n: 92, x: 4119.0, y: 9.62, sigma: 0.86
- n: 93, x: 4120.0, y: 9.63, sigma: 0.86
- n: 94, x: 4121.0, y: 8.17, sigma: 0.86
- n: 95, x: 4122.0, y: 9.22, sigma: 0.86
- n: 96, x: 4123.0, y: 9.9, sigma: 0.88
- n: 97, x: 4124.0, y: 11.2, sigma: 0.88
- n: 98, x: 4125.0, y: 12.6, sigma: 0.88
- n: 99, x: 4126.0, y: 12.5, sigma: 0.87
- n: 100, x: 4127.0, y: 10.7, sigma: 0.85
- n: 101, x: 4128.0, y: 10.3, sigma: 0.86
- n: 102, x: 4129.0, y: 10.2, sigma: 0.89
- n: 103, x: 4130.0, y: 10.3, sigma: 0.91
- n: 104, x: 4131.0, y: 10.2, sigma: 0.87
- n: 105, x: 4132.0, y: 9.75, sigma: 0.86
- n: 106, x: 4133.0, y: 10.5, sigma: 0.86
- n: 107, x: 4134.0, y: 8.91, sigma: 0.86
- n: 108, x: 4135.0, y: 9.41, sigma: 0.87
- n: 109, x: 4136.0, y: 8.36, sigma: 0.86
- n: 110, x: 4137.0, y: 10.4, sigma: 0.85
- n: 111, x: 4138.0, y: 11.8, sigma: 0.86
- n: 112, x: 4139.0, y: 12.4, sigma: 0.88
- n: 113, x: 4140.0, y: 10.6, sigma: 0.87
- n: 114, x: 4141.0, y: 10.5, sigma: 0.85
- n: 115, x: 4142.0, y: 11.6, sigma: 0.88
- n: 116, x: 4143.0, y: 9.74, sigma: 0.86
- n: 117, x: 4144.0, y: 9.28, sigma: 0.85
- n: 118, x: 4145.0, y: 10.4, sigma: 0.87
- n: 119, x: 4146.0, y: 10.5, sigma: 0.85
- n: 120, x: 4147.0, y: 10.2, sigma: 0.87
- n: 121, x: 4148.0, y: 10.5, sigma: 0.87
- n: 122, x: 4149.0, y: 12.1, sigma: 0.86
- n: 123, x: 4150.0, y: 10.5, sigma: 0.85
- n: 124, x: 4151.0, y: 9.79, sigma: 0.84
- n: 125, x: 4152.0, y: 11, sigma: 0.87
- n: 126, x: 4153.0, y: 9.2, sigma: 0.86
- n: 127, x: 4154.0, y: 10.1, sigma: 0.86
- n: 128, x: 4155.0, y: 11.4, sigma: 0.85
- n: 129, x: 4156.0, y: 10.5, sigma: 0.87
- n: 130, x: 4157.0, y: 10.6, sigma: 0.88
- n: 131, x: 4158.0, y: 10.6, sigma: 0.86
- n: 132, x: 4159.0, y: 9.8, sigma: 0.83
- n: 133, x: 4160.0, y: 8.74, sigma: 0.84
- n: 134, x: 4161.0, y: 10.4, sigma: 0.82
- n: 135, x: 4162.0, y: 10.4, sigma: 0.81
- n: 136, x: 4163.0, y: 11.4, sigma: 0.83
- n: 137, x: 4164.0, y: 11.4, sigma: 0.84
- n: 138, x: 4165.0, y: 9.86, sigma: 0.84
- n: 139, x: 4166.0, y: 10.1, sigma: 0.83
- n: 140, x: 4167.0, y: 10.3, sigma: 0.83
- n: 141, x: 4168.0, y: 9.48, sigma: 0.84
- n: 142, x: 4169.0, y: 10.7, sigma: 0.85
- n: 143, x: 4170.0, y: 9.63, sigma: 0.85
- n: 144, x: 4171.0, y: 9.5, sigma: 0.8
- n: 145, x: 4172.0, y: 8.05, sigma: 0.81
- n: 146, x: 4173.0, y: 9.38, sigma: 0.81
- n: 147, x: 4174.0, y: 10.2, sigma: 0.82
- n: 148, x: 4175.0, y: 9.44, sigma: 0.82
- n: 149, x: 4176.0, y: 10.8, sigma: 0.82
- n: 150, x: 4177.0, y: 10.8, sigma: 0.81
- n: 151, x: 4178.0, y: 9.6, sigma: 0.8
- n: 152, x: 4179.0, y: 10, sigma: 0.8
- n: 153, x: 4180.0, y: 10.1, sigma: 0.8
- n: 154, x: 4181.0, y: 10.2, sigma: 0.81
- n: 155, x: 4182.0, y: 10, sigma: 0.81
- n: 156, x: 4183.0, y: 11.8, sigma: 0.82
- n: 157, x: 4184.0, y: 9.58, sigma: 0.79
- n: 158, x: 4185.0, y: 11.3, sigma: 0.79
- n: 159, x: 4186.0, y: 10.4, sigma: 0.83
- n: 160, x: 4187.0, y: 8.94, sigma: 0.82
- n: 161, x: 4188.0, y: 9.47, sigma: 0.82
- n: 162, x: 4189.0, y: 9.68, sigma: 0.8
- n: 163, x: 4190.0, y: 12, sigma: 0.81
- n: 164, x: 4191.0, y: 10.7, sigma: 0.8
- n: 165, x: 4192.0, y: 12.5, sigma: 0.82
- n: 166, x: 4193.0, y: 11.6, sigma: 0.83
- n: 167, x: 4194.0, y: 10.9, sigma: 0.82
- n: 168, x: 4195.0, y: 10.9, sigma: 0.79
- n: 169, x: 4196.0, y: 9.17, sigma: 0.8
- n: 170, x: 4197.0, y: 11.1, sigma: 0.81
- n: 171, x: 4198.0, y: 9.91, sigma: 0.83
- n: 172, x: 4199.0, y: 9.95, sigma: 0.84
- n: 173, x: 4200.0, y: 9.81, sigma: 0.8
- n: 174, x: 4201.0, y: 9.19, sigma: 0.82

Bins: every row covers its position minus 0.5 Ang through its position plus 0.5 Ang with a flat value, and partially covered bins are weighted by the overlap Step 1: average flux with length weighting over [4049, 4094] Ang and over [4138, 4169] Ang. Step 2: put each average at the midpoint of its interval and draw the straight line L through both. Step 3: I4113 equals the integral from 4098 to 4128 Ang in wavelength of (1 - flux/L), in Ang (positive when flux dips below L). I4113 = 3.3 Ang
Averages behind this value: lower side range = 10.3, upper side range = 10.5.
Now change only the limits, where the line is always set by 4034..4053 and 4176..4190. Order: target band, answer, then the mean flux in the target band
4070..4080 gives 0.74 Ang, 9.83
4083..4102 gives 2.47 Ang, 9.18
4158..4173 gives 0.45 Ang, 9.98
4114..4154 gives 0.50 Ang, 10.3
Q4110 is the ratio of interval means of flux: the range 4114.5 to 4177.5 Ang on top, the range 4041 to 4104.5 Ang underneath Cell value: 1.0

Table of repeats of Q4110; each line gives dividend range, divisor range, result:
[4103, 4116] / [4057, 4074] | 0.86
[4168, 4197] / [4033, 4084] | 0.98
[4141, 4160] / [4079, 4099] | 1.06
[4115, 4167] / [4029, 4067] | 0.98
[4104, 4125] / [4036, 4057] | 0.89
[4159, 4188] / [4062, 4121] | 1.06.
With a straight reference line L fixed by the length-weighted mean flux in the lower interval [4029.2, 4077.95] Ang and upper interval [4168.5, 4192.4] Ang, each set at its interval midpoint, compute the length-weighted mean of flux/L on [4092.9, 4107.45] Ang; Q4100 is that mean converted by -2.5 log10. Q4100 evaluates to 0.257 mag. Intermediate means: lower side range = 10.4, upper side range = 10.2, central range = 8.17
